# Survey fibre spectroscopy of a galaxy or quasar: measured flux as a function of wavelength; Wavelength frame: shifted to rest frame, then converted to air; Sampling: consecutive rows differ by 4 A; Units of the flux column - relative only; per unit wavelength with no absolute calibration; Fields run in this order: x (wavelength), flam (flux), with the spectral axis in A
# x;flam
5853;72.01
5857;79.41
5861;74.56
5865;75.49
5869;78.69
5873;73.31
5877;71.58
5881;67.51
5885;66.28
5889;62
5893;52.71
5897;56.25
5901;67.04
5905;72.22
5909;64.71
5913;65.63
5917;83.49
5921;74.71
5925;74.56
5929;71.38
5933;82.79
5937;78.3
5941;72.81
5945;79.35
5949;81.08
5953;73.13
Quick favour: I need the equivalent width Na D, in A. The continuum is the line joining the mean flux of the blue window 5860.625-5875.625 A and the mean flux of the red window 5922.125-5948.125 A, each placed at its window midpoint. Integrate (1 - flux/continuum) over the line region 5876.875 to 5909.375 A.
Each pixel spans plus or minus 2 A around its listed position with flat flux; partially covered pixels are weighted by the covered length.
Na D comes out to 5.1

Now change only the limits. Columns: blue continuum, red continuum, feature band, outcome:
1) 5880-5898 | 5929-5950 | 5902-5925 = -1.0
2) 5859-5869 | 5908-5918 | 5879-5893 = 1.9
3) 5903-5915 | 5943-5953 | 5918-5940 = -1.0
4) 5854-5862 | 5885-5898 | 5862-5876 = -0.9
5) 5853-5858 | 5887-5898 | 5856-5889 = -2.5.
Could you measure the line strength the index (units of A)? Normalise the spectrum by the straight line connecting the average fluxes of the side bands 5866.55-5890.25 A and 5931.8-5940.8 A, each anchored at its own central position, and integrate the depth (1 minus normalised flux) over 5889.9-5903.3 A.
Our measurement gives 2.5 A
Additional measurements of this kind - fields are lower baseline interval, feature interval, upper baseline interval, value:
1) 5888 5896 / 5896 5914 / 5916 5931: -0.4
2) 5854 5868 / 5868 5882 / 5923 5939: 0.7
